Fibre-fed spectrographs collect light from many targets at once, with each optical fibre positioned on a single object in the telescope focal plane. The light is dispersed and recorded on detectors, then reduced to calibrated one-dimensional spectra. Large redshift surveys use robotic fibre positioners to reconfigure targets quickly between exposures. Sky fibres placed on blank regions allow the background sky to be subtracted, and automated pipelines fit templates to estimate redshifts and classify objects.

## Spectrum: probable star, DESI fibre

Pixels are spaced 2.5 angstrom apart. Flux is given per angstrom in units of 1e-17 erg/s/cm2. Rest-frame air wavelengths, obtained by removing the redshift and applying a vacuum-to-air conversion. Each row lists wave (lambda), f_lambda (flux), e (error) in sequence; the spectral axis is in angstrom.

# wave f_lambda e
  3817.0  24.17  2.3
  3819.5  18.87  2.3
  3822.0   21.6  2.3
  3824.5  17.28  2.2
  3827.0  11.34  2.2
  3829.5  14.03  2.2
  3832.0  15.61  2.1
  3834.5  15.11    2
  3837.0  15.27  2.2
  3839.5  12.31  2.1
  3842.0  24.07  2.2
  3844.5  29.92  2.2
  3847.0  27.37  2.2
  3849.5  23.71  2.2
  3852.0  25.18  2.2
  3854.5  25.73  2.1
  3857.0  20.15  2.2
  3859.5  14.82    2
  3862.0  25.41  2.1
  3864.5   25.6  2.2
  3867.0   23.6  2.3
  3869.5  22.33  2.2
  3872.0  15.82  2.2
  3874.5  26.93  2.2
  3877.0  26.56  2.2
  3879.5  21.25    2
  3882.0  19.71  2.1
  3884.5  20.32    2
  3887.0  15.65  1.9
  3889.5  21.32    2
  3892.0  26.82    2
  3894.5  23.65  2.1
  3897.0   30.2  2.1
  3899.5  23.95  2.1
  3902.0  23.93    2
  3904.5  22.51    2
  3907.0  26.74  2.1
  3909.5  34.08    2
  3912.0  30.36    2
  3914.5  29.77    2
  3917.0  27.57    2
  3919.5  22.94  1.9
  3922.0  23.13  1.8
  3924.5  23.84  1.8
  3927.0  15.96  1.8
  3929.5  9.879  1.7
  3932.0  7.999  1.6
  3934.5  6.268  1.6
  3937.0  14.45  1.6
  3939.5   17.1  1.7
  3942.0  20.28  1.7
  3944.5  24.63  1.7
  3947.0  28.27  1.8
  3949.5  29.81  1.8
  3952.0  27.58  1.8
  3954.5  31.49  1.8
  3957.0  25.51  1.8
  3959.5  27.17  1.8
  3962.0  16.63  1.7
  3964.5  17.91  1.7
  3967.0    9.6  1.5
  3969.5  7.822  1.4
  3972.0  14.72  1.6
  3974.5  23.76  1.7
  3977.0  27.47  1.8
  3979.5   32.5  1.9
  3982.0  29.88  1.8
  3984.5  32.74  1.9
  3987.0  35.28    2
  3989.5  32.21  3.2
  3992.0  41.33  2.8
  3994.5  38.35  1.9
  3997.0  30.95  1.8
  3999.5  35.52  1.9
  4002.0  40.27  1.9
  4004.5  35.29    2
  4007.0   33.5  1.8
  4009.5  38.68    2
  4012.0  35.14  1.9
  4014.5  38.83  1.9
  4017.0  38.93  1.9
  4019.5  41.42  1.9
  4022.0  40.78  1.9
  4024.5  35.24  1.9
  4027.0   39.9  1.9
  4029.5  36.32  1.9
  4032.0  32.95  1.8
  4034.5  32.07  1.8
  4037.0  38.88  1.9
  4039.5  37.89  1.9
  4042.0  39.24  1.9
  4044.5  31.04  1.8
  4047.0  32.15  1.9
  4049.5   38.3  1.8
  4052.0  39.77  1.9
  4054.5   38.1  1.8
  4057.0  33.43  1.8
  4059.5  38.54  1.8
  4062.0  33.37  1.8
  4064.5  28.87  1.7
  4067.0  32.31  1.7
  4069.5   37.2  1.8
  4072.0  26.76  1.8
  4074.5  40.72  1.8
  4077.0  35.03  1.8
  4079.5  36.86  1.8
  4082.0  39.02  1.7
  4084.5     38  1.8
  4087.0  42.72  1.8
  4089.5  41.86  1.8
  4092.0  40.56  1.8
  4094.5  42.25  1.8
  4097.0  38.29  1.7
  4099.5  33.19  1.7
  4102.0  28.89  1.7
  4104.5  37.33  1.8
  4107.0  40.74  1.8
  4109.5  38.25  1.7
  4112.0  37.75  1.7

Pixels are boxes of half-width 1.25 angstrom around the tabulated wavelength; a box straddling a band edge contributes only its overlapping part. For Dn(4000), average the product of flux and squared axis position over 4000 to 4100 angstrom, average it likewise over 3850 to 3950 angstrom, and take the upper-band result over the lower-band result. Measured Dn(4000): 1.78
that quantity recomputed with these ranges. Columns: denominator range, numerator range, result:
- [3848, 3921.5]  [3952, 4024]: 1.34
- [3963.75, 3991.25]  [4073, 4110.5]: 1.65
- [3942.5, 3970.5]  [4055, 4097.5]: 1.74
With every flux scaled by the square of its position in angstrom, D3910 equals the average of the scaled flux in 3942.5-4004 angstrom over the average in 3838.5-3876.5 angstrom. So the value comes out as 1.27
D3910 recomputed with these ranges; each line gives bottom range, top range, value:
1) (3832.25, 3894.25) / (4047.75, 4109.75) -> 1.88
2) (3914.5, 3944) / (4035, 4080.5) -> 2.11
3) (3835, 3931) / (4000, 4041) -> 1.73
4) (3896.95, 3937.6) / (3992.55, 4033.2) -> 1.78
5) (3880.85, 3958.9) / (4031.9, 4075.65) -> 1.65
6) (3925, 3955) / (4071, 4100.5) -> 2.12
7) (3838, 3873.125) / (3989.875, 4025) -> 1.79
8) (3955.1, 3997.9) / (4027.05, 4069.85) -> 1.40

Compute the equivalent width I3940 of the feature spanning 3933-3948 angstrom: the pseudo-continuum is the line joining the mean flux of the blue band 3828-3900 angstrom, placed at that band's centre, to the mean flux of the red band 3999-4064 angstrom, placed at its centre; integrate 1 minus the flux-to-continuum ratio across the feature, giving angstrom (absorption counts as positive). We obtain 5.51 angstrom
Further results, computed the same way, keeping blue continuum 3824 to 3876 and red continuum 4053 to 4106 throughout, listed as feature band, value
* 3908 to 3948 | 7.4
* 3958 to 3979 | 7.3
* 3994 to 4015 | -3.3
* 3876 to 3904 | 0.5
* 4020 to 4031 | -1.9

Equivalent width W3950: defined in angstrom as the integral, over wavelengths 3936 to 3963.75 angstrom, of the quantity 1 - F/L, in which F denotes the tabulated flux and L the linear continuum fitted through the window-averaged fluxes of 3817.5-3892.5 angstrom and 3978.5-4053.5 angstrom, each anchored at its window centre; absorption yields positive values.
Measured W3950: 5.6 angstrom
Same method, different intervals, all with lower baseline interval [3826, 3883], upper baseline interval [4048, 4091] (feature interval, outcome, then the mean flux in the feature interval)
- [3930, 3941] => 6.28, 11.5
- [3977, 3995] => -2.03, 34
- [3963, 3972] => 5.19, 12.3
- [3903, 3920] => -1.86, 27.9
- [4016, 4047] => -2.86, 36.8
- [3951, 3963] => 1.07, 25.8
